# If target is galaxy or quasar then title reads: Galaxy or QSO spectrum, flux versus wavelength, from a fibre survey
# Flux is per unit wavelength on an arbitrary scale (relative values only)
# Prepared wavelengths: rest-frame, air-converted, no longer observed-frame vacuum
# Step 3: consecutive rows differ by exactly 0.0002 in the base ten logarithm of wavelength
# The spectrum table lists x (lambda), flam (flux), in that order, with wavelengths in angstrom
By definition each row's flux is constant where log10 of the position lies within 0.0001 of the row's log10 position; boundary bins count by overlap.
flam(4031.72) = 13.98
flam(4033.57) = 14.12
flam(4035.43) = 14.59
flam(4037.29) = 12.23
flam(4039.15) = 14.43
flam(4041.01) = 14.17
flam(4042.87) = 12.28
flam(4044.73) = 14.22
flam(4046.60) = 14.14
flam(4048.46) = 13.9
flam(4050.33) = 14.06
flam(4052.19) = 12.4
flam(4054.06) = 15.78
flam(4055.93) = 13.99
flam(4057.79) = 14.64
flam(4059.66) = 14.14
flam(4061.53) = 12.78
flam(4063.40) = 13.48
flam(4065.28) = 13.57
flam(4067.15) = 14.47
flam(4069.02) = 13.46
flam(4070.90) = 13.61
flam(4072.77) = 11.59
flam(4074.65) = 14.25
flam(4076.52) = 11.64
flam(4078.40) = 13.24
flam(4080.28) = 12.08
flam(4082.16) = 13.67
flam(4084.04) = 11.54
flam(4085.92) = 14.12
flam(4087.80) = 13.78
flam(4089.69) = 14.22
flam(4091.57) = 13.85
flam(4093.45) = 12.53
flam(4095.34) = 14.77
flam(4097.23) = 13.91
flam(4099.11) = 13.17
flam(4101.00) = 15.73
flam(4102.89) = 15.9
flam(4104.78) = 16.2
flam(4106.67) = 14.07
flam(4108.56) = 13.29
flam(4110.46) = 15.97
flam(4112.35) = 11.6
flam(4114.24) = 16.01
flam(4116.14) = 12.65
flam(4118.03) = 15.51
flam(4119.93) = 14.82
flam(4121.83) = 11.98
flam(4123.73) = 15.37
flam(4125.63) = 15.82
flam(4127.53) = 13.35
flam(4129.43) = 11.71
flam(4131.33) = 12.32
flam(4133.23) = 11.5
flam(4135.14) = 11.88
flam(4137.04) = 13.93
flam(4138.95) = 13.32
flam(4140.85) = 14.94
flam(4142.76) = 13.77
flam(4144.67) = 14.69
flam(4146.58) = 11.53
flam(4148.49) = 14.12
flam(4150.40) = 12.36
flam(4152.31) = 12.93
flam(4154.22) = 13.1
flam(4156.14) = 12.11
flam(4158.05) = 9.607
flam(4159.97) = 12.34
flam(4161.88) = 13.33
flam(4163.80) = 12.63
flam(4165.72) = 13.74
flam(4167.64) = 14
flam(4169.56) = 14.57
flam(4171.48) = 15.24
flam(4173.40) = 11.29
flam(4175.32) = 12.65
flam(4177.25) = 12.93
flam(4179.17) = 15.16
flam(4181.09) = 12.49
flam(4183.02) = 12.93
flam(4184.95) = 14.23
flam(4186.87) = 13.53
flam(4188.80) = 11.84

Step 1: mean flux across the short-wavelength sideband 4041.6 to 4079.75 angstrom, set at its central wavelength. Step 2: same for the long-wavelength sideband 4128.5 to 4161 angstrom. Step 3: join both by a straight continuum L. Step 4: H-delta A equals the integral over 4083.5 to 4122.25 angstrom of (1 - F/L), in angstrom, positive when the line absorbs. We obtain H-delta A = -2.9 angstrom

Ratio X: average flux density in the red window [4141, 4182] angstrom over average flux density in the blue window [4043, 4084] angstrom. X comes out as 0.97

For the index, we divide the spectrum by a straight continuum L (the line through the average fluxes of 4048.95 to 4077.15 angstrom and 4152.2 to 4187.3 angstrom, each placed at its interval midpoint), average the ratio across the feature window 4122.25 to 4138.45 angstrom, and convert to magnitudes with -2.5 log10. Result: 0.01 mag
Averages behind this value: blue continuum 13.6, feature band 13.2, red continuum 13.1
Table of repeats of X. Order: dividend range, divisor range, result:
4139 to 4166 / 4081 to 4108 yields 0.92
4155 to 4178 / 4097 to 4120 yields 0.89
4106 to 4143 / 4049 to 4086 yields 1.02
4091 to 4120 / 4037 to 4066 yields 1.04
